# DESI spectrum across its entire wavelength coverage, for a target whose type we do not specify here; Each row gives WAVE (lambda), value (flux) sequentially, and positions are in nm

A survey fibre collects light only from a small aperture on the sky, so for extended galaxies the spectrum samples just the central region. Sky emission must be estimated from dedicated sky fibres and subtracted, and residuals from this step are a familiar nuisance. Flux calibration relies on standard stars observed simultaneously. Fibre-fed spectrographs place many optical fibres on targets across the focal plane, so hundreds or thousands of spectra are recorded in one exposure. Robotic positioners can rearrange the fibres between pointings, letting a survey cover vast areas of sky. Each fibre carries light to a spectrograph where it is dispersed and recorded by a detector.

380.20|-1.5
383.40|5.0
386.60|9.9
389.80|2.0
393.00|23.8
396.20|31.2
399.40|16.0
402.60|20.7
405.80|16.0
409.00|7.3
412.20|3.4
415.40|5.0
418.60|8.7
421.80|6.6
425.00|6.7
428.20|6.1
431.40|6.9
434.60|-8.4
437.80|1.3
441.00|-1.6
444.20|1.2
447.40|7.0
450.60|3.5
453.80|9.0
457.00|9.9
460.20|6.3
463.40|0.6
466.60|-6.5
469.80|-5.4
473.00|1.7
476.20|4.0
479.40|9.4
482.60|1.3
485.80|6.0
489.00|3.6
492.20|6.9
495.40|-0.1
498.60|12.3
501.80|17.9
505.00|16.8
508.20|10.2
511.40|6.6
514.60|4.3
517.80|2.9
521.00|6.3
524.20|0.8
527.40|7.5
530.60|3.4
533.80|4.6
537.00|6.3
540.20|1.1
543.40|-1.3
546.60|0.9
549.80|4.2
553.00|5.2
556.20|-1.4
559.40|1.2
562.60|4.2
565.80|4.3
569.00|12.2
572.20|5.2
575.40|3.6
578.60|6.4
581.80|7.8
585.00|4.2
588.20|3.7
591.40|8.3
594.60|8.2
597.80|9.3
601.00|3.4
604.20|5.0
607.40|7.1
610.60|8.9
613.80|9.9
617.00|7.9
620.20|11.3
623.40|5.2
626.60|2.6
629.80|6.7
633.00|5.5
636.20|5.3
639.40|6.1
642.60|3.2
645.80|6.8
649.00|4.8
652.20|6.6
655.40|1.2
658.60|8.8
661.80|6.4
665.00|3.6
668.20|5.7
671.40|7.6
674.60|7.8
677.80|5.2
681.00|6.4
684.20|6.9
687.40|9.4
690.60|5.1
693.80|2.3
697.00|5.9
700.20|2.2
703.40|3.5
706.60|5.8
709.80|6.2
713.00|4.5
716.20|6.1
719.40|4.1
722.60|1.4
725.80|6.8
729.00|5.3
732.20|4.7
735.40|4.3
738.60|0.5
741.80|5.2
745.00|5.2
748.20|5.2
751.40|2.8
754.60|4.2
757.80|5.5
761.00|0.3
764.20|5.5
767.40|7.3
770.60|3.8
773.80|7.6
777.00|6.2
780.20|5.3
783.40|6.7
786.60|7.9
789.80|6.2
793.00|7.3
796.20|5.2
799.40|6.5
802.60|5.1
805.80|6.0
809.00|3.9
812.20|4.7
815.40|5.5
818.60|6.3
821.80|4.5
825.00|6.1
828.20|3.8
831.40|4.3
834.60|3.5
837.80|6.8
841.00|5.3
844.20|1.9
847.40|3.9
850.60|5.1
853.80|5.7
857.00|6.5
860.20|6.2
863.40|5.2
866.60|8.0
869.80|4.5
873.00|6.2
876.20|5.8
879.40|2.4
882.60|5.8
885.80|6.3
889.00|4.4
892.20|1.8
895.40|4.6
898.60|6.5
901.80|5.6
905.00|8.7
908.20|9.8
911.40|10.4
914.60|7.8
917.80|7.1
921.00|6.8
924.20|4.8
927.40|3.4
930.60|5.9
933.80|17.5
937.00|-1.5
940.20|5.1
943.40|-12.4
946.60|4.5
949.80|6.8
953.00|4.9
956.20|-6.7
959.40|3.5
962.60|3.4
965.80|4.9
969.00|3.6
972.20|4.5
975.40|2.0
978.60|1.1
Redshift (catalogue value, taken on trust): 2.25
